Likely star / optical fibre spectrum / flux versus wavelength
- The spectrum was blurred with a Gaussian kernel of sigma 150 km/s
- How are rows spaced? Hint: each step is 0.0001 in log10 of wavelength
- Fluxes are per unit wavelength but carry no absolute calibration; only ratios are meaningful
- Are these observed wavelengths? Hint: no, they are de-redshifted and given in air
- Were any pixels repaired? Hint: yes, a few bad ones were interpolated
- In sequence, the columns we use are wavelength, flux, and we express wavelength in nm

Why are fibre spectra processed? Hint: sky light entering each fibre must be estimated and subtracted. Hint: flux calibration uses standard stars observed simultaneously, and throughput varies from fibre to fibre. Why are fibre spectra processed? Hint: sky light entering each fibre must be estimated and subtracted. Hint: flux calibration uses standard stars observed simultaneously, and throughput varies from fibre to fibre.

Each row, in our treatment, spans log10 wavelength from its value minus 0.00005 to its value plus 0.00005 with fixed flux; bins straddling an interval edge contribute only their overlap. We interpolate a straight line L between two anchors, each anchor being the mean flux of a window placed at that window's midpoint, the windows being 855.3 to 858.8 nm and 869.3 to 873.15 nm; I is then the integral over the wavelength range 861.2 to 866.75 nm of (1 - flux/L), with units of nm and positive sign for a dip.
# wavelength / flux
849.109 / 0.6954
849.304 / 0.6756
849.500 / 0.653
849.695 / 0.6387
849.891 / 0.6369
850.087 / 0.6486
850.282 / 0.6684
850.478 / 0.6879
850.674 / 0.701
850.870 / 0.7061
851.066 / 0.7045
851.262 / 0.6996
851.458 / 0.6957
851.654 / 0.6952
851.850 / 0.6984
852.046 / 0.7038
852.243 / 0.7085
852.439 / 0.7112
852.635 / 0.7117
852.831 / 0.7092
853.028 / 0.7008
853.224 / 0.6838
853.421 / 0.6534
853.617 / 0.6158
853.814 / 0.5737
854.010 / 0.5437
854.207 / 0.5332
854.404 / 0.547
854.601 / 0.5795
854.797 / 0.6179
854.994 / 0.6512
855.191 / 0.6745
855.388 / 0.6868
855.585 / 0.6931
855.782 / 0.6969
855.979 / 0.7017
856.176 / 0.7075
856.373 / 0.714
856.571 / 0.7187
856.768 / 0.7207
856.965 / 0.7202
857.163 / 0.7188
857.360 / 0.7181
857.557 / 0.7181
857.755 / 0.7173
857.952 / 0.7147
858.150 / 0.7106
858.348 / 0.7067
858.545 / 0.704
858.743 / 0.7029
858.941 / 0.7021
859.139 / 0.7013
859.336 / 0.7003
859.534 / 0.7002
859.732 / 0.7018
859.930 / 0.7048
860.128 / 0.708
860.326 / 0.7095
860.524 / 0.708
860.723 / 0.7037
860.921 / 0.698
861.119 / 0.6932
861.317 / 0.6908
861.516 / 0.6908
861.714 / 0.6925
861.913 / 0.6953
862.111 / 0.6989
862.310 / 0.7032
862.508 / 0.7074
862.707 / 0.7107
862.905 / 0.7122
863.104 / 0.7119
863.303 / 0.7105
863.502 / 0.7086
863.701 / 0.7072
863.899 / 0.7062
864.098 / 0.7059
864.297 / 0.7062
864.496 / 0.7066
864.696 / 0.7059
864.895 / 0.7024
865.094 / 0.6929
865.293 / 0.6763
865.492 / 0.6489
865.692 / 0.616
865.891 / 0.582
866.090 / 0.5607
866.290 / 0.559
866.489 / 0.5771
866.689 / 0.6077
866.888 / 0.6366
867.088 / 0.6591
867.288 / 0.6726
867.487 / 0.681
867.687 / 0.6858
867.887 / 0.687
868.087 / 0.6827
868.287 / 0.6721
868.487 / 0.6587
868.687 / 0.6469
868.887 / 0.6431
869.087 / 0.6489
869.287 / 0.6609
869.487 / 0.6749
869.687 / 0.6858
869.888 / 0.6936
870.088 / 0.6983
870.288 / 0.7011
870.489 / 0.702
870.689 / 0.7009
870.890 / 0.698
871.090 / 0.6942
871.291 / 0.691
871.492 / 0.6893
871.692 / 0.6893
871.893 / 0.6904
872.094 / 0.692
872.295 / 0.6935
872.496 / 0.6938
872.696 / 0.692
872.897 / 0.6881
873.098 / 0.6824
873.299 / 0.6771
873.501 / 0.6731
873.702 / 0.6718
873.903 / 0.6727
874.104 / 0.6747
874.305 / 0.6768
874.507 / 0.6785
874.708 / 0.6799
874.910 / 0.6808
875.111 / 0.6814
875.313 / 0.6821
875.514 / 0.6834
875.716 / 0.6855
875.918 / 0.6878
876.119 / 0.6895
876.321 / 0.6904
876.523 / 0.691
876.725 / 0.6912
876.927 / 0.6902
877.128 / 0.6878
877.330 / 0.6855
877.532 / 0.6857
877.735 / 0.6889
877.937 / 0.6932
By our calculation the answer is 0.203 nm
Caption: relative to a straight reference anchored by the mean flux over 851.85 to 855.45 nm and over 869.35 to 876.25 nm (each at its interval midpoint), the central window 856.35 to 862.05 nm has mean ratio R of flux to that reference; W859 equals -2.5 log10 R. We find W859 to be -0.08 mag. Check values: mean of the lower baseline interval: 0.646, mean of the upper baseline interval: 0.686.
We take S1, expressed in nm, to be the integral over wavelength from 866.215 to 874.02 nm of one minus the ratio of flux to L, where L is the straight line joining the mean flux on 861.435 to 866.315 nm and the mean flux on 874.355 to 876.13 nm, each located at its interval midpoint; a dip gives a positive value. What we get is 0.111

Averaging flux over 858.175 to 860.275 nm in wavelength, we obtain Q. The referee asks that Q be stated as 0.704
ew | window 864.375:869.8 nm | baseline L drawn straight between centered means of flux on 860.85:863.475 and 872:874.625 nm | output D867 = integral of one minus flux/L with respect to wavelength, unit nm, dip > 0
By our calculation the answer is 0.309 nm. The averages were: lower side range 0.701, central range 0.653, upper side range 0.682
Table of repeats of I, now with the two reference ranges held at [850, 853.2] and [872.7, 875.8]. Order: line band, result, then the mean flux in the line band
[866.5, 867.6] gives 0.06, 0.646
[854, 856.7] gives 0.16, 0.652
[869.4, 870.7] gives -0.02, 0.694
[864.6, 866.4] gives 0.13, 0.638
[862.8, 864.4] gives -0.05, 0.709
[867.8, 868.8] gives 0.02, 0.669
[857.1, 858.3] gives -0.04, 0.716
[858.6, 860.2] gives -0.03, 0.703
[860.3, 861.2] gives -0.02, 0.702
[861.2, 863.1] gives -0.03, 0.701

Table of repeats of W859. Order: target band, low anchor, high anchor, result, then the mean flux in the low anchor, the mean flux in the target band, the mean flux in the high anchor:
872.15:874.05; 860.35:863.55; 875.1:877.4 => 0.012 mag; 0.702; 0.683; 0.687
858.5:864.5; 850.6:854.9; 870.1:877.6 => -0.052 mag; 0.659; 0.703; 0.687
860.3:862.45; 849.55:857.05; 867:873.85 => -0.036 mag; 0.67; 0.698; 0.681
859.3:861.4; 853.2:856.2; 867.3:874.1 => -0.084 mag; 0.632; 0.702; 0.682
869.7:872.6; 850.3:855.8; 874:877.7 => -0.023 mag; 0.663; 0.695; 0.685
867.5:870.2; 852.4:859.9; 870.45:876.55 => 0.018 mag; 0.679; 0.673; 0.686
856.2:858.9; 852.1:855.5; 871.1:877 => -0.101 mag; 0.642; 0.714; 0.685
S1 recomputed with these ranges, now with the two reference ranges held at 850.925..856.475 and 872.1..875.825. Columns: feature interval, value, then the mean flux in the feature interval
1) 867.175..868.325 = -0.01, 0.68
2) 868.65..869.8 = 0.03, 0.661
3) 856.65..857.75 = -0.08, 0.719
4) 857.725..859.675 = -0.11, 0.706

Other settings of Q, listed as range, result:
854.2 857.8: 0.679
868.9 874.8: 0.684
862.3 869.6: 0.668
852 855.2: 0.64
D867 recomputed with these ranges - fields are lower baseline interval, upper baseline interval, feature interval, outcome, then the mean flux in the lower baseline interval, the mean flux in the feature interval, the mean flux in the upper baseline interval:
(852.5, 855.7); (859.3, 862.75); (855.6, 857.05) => -0.12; 0.637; 0.71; 0.701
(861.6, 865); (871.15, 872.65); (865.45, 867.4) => 0.25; 0.705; 0.611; 0.691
